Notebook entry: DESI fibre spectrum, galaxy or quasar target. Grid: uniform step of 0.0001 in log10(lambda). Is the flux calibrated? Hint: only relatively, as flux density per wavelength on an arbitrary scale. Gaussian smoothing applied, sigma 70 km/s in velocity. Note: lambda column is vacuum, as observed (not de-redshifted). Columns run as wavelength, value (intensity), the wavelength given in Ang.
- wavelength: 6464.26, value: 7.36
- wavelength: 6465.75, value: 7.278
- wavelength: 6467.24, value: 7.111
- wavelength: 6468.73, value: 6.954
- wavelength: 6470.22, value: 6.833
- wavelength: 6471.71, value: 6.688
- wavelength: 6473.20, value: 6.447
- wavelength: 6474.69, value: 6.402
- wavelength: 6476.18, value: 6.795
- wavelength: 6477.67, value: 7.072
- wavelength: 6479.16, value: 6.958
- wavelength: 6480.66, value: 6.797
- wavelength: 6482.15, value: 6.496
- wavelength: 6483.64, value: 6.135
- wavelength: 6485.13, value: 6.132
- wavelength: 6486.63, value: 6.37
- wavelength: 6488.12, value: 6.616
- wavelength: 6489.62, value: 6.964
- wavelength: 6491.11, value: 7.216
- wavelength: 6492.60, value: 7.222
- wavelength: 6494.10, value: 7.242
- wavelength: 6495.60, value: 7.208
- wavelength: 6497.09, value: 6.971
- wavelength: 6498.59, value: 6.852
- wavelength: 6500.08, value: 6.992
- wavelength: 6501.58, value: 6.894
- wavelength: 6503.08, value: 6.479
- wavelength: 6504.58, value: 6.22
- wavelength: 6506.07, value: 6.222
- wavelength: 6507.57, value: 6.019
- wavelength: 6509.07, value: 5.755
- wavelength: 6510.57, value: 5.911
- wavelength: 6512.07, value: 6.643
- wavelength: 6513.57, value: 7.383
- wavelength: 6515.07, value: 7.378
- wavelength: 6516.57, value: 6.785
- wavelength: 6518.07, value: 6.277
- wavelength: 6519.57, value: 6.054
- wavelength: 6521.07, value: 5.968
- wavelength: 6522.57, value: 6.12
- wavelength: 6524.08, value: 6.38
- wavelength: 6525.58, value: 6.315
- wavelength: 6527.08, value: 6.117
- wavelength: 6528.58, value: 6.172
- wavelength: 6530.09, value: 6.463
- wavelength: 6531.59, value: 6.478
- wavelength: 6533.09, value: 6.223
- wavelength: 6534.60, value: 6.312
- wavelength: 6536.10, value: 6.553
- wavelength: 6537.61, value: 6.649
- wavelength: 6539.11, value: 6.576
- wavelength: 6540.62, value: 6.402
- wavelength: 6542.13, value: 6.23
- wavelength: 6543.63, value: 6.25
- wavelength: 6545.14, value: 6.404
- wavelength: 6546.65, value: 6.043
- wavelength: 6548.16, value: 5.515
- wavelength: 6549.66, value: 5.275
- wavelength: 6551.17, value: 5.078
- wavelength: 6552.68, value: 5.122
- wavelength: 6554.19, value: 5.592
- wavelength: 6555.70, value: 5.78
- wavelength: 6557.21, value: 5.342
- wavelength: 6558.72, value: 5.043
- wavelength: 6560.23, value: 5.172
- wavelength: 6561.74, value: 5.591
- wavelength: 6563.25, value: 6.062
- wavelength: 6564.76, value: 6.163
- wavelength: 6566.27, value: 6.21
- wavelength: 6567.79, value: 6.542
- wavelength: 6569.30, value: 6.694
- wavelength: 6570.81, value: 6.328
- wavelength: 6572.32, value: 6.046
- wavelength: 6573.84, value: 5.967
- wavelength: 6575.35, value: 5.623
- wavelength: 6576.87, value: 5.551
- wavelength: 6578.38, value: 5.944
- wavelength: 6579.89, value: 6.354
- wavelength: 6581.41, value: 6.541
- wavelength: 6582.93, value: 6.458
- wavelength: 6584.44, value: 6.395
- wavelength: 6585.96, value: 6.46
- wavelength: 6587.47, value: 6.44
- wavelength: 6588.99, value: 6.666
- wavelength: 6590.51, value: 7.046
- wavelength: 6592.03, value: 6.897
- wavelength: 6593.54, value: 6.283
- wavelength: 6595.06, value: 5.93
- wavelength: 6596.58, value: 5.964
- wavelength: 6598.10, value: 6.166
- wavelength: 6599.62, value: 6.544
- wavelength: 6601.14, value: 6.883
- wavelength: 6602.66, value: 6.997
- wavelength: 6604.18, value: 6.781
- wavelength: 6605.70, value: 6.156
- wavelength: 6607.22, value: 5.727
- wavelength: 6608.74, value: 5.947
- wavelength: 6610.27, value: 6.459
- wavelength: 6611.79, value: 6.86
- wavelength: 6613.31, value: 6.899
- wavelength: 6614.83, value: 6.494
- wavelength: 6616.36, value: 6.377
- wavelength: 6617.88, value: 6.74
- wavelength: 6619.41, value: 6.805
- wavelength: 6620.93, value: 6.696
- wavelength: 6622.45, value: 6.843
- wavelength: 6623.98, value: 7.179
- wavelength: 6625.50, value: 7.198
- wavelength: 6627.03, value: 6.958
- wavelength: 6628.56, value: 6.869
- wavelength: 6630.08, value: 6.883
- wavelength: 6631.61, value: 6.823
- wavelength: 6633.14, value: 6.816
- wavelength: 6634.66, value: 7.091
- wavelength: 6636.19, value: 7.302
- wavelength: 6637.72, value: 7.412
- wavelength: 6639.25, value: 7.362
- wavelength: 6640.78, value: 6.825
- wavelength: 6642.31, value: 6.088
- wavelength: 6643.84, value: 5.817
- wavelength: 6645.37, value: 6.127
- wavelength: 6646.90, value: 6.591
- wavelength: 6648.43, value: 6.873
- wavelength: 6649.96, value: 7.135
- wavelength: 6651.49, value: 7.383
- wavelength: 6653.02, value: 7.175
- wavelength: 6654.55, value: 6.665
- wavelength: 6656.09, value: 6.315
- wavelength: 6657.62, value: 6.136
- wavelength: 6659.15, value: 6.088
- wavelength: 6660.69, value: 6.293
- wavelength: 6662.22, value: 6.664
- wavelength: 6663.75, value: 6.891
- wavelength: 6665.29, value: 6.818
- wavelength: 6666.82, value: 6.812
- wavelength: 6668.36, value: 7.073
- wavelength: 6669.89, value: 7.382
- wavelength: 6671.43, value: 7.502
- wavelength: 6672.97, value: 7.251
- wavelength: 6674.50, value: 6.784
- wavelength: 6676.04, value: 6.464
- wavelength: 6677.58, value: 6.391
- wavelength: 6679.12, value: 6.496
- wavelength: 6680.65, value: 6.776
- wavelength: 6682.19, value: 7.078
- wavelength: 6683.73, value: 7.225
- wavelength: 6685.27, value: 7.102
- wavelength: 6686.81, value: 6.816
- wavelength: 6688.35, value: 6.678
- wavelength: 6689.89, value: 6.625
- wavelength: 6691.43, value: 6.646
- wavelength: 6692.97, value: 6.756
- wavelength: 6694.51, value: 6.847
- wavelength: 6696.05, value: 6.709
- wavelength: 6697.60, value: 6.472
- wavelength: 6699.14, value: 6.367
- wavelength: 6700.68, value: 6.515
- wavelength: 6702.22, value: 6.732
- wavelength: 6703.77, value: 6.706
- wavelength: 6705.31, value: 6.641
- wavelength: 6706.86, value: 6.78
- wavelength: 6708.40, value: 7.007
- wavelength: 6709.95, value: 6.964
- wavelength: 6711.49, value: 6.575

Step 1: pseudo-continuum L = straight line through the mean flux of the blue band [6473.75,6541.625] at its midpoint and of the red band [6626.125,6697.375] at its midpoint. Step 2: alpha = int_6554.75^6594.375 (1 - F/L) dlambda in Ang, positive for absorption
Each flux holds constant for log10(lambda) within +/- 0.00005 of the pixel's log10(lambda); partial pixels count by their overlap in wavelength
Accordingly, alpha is 3.1 Ang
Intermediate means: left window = 6.56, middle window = 6.14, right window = 6.8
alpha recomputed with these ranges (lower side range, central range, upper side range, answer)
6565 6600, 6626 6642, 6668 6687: -0.9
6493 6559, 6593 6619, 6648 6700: 0.5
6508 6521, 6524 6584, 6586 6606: 4.3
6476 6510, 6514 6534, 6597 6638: 0.9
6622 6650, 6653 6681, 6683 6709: 0.3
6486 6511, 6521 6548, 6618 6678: 1.6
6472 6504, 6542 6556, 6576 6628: 2.0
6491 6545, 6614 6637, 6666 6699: -0.5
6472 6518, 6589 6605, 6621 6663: 0.5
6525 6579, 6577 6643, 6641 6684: -2.6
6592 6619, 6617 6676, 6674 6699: -2.2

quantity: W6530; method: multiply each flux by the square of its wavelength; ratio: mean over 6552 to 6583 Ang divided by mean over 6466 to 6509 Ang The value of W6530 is 0.90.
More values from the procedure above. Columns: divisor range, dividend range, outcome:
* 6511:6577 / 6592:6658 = 1.12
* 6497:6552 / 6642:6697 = 1.11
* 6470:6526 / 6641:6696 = 1.07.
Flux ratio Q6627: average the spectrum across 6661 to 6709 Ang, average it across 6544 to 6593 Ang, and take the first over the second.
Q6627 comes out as 1.13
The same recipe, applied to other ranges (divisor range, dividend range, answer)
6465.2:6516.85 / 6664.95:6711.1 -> 1.01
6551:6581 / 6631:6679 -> 1.16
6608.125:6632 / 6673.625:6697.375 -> 1.00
